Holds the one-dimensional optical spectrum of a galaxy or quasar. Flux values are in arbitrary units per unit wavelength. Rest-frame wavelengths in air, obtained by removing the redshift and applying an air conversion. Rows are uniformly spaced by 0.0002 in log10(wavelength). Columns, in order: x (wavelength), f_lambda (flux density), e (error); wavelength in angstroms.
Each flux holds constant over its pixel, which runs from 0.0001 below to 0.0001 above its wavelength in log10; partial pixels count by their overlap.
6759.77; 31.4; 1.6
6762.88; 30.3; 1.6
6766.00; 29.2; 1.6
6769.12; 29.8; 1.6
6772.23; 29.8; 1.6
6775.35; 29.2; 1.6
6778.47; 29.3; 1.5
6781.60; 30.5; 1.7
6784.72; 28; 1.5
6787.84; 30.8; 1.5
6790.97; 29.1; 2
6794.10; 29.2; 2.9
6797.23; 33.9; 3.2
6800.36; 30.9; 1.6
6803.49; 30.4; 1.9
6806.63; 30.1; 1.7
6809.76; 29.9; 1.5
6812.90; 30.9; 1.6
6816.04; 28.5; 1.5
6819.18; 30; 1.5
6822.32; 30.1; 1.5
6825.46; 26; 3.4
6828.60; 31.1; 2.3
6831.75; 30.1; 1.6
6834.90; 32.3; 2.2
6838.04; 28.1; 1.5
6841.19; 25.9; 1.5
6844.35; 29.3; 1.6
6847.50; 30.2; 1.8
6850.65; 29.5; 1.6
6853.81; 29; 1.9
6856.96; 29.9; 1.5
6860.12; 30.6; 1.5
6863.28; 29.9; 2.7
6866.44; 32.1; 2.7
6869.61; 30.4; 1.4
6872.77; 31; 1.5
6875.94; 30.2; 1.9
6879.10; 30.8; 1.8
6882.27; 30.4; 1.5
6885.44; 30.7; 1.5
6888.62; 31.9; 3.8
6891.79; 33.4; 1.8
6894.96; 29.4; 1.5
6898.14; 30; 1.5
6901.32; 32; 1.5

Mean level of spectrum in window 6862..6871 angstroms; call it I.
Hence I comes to 30.8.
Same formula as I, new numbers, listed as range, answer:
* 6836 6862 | 29.1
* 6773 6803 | 30.1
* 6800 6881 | 29.9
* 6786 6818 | 30.3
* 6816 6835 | 29.6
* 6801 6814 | 30.3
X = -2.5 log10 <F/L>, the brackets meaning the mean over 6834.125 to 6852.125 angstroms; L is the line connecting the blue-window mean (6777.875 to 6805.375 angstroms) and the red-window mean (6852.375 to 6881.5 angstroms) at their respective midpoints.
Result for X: 0.05 mag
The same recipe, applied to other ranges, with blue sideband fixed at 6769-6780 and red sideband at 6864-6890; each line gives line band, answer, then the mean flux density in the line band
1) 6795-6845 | 0.01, 29.8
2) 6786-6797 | -0.02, 30.2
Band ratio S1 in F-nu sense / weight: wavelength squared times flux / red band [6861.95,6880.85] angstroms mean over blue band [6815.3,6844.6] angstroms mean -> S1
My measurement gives 1.1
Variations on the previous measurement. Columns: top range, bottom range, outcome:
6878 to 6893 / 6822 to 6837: 1.07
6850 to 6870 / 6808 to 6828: 1.04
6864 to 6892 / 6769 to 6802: 1.06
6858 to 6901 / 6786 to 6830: 1.05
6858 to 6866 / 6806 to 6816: 1.03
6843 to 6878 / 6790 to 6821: 1.01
